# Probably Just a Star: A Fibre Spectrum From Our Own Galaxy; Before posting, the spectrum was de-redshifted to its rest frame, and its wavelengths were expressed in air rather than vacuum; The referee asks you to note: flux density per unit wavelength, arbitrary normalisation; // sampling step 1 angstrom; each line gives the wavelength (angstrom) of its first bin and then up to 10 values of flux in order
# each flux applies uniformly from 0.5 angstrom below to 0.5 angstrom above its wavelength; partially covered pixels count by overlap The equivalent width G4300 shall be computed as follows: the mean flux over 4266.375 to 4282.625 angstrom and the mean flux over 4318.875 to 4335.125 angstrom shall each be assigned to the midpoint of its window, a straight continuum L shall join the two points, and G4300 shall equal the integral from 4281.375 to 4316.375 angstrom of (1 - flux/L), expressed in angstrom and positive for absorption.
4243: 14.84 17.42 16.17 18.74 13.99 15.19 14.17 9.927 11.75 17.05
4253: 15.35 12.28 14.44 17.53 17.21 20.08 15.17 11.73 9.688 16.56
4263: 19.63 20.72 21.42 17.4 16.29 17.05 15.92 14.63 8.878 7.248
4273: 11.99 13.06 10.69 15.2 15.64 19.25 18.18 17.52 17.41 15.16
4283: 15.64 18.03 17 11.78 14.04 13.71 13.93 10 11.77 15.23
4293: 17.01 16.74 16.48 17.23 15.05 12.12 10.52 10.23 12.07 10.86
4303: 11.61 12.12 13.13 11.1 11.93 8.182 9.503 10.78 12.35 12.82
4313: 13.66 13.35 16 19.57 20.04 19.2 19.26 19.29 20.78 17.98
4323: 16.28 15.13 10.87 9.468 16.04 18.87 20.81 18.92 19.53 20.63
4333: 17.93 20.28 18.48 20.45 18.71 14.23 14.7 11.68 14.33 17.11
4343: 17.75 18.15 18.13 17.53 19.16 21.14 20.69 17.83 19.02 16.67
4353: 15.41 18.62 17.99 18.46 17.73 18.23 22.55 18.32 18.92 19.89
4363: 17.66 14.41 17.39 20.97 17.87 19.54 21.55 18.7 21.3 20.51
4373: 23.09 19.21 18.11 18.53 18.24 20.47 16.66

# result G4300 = 5.6 angstrom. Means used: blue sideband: 14.7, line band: 13.4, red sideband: 17.6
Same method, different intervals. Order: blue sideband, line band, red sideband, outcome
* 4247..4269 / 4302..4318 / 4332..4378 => 3.7 angstrom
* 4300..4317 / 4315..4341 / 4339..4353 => -4.2 angstrom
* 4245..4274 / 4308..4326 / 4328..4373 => 2.0 angstrom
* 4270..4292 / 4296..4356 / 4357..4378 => 3.5 angstrom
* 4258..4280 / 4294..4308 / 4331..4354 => 3.2 angstrom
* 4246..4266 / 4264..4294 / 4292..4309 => -1.7 angstrom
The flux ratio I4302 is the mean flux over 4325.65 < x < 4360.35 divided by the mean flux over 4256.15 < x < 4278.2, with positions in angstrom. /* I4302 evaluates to 1.18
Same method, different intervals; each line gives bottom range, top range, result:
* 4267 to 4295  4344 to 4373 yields 1.29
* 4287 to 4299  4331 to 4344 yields 1.21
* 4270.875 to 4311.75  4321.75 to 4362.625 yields 1.31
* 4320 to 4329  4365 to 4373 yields 1.24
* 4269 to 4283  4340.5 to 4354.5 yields 1.25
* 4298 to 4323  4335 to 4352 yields 1.25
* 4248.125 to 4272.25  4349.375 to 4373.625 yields 1.24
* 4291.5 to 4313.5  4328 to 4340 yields 1.44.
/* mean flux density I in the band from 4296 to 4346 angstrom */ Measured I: 15.4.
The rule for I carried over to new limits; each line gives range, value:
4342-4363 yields 18.6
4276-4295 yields 15.5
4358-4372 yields 19.2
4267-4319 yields 14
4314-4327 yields 16.8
